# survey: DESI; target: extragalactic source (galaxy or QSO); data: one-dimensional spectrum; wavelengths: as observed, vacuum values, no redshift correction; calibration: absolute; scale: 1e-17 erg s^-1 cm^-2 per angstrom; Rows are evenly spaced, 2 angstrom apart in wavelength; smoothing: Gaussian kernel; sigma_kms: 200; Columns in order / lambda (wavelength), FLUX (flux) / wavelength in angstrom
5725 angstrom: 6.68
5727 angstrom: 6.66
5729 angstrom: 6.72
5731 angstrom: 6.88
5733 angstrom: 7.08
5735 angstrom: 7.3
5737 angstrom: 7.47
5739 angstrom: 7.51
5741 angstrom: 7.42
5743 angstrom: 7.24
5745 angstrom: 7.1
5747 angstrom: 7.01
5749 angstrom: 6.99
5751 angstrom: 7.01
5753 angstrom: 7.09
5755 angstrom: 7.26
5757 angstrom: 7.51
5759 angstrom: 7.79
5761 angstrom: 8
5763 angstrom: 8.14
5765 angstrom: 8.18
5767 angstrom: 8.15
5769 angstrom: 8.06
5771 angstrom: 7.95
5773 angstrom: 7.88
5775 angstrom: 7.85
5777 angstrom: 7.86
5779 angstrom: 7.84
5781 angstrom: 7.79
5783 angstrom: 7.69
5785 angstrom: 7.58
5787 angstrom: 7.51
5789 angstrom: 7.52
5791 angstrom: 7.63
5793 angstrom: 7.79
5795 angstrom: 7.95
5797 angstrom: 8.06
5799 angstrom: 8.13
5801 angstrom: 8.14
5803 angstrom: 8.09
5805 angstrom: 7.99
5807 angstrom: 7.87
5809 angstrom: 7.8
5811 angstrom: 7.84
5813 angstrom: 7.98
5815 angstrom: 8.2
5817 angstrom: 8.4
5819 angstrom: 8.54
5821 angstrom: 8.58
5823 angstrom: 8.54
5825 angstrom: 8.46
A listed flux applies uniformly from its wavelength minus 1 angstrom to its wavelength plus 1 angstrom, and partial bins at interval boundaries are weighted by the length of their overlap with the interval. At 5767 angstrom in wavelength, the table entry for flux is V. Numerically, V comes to 8.15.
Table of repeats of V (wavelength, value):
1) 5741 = 7.42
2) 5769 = 8.06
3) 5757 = 7.51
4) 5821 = 8.58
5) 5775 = 7.85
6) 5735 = 7.3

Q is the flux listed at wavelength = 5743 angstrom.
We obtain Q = 7.24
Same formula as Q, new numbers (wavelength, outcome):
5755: 7.26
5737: 7.47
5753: 7.09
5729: 6.72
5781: 7.79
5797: 8.06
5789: 7.52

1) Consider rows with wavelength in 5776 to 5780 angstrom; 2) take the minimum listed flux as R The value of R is 7.84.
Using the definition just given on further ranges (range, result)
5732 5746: 7.08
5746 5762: 6.99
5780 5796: 7.51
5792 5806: 7.79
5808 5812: 7.8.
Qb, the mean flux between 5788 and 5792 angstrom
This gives 7.57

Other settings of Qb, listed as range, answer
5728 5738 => 7.09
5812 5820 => 8.28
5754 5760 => 7.52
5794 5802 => 8.07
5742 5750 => 7.09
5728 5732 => 6.8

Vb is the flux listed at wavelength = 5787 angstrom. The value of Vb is 7.51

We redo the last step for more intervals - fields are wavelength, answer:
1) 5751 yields 7.01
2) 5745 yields 7.1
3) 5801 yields 8.14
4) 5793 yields 7.79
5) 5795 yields 7.95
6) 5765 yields 8.18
